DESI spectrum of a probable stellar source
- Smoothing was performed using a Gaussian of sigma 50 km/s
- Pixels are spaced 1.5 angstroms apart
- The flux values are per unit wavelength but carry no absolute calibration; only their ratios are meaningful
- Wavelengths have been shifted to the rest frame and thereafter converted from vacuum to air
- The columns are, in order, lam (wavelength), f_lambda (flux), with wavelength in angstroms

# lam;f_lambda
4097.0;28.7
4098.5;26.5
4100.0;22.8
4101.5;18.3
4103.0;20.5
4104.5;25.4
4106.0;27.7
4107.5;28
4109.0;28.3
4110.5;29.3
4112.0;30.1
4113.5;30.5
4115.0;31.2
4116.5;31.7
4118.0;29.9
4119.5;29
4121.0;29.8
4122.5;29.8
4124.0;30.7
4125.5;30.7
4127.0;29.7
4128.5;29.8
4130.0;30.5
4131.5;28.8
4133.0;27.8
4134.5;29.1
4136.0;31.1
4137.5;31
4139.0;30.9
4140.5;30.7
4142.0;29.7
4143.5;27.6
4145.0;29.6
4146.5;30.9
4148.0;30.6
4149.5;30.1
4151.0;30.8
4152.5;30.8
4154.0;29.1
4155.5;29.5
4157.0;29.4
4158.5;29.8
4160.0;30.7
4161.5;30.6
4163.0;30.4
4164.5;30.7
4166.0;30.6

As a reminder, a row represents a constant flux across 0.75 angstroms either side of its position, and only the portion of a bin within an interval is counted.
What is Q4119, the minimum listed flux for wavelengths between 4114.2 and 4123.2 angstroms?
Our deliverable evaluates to 29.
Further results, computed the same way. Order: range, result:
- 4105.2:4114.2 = 27.7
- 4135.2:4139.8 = 30.9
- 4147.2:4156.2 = 29.1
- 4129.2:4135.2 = 27.8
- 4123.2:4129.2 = 29.7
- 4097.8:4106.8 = 18.3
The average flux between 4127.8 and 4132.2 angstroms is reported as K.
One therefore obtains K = 29.7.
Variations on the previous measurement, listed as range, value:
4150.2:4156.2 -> 30.1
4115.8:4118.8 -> 30.8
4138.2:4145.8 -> 29.7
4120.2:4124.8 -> 30.1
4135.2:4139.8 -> 31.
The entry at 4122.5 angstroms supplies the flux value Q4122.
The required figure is 29.8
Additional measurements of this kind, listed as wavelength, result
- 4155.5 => 29.5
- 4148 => 30.6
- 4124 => 30.7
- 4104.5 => 25.4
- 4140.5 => 30.7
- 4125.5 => 30.7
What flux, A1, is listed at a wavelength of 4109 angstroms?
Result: 28.3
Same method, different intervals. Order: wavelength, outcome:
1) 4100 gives 22.8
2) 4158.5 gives 29.8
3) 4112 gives 30.1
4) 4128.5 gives 29.8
